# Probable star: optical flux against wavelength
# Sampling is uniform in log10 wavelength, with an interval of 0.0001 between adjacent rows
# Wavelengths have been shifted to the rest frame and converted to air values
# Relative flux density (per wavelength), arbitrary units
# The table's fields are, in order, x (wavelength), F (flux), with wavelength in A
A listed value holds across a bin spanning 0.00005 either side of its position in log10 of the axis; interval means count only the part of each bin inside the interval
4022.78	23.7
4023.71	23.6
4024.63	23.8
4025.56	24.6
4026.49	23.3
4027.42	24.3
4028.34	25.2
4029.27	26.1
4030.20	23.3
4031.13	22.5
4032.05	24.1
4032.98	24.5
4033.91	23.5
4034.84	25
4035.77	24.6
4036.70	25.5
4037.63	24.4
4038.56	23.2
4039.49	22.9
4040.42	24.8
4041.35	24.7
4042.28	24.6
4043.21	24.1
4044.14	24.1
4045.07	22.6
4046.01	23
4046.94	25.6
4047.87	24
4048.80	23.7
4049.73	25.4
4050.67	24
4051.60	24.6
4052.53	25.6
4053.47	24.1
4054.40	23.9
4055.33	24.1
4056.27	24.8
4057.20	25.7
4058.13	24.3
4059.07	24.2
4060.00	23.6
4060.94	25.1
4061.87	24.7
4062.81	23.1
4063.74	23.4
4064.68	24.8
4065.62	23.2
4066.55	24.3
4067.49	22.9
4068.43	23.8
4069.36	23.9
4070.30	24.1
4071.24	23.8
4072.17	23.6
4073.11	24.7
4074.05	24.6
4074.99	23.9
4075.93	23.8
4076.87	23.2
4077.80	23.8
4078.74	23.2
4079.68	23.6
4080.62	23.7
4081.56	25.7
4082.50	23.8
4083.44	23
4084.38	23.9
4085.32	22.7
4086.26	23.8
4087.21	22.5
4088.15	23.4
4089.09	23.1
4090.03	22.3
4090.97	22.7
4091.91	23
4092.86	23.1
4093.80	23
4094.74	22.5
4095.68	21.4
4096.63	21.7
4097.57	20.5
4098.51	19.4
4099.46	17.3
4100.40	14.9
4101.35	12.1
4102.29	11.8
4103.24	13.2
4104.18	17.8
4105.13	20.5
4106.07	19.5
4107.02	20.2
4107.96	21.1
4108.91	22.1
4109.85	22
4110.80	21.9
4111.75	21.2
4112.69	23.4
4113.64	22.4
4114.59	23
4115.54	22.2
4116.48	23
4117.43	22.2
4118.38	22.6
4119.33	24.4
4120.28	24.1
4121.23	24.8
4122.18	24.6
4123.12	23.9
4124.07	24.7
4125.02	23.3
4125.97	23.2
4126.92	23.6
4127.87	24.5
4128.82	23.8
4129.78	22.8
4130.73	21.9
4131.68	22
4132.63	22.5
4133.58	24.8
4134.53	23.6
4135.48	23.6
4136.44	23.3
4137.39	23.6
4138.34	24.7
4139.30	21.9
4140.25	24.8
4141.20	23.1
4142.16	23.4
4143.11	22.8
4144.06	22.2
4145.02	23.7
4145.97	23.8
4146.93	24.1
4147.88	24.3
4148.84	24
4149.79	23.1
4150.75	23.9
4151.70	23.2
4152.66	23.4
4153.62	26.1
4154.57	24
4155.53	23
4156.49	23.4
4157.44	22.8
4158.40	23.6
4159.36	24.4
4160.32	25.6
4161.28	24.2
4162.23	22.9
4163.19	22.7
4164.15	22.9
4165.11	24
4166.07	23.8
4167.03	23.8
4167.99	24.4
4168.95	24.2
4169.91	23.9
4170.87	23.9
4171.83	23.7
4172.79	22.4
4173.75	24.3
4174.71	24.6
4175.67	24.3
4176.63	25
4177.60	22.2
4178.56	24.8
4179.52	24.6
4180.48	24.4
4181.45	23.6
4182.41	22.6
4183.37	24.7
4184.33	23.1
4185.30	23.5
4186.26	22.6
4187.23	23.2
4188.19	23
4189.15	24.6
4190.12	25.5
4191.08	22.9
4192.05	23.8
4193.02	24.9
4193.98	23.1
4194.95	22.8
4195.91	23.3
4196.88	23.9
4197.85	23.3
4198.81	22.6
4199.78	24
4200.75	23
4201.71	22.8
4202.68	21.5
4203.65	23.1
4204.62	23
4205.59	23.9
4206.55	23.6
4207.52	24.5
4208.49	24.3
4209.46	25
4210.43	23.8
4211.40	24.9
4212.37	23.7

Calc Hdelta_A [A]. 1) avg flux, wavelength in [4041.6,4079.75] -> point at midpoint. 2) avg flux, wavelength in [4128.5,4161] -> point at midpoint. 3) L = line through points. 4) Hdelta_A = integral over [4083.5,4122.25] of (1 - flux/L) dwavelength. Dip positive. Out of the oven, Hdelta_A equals 4.2 A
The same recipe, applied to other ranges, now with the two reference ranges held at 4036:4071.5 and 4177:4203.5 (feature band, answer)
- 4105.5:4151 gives 1.3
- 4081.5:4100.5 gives 1.5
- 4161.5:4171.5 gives 0.0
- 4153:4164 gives -0.1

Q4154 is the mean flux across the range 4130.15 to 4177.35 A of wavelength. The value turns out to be 23.7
